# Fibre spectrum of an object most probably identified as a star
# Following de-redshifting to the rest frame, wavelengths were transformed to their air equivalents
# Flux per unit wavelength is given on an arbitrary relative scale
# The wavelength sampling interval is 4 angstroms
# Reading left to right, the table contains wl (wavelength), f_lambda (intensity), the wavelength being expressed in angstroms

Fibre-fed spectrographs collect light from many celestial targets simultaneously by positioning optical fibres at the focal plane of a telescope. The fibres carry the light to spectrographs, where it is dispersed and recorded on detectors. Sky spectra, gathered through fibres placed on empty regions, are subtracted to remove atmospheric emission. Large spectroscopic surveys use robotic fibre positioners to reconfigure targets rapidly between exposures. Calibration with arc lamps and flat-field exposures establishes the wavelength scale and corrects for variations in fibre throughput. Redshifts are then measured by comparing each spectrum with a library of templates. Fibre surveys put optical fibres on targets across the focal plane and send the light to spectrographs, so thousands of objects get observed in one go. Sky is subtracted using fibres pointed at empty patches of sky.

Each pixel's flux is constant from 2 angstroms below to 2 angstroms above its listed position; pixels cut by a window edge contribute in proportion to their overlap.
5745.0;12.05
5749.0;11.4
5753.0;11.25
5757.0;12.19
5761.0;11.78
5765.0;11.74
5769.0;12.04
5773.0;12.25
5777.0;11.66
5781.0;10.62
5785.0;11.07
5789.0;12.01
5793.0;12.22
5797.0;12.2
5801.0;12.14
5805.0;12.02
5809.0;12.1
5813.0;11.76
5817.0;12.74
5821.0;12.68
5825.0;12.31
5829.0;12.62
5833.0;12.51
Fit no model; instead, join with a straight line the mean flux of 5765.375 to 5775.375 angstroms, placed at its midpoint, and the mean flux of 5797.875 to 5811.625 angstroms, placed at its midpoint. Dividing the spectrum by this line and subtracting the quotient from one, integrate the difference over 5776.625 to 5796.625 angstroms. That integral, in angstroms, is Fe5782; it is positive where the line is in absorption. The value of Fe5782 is 0.85 angstroms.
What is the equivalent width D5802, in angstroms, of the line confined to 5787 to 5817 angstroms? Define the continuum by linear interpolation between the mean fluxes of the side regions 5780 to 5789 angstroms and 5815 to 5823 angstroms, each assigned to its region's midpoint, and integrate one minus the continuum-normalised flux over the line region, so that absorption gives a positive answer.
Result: -0.5 angstroms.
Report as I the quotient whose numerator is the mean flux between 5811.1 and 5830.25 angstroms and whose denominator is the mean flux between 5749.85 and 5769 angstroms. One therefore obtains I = 1.06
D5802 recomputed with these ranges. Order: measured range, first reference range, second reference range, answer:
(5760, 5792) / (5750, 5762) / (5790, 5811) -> 0.6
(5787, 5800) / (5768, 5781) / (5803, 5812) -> -0.2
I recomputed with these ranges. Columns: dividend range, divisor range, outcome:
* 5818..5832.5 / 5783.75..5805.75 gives 1.05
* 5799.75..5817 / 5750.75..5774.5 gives 1.02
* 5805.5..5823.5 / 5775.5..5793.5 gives 1.07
